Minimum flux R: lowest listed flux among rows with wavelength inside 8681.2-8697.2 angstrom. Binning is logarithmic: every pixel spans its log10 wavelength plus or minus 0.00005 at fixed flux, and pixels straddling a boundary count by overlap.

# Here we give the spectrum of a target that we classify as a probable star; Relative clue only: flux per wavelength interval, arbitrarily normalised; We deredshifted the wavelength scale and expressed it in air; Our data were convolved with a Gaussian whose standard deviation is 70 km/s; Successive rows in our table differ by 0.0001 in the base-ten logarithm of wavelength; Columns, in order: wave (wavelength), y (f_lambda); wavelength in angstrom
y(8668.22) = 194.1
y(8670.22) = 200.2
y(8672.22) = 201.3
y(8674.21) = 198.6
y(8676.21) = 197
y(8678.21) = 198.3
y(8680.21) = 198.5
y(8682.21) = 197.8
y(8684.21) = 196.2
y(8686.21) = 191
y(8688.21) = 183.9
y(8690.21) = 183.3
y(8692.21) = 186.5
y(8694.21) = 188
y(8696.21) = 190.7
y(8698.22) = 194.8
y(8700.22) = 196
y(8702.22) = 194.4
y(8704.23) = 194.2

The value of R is 183.3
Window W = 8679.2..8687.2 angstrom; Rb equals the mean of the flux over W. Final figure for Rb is 196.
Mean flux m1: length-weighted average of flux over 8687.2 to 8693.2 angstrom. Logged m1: 185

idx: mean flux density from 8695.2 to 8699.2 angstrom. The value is 192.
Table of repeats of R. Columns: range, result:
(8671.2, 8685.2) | 196.2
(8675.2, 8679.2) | 197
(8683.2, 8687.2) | 191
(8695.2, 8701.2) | 190.7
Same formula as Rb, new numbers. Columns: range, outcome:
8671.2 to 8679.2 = 199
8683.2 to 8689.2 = 190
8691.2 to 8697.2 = 189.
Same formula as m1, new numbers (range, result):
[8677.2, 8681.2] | 198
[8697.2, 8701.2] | 195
